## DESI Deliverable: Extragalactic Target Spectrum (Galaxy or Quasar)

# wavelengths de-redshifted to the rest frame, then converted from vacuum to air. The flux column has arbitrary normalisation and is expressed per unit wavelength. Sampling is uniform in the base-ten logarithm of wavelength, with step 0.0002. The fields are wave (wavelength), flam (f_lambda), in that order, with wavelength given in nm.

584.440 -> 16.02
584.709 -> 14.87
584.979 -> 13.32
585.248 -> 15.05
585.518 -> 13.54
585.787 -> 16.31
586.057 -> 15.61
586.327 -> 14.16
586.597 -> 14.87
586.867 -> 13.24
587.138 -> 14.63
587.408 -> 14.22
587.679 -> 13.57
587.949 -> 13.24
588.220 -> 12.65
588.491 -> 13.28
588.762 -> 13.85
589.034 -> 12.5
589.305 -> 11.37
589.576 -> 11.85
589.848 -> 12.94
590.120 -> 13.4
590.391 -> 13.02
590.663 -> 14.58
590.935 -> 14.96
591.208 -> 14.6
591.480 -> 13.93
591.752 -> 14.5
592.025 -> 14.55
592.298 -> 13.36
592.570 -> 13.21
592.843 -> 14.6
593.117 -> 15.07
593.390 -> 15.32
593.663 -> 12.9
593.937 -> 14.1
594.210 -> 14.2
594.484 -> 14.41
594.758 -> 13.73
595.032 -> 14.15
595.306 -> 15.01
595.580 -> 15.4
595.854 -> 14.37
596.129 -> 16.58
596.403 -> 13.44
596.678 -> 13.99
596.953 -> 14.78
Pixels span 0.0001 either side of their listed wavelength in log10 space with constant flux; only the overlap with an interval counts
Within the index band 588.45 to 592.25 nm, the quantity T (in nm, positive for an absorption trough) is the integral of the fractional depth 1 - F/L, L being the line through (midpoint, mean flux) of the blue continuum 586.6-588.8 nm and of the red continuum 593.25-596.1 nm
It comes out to 0.12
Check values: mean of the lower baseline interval 13.7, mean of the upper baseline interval 14.4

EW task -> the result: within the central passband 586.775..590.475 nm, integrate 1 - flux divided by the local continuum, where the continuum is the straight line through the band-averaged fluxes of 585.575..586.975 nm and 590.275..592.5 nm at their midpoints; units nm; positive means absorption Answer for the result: 0.35 nm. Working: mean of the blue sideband 14.8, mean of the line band 13.1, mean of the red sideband 14.2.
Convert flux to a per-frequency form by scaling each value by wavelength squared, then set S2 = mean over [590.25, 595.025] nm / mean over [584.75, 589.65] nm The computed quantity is 1.0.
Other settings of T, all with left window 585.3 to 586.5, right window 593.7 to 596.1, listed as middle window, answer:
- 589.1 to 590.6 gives 0.214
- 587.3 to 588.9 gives 0.146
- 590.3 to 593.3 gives 0.074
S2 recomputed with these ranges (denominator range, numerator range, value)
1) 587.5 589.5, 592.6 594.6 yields 1.13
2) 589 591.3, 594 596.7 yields 1.12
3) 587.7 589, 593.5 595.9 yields 1.10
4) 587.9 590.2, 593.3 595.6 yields 1.14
